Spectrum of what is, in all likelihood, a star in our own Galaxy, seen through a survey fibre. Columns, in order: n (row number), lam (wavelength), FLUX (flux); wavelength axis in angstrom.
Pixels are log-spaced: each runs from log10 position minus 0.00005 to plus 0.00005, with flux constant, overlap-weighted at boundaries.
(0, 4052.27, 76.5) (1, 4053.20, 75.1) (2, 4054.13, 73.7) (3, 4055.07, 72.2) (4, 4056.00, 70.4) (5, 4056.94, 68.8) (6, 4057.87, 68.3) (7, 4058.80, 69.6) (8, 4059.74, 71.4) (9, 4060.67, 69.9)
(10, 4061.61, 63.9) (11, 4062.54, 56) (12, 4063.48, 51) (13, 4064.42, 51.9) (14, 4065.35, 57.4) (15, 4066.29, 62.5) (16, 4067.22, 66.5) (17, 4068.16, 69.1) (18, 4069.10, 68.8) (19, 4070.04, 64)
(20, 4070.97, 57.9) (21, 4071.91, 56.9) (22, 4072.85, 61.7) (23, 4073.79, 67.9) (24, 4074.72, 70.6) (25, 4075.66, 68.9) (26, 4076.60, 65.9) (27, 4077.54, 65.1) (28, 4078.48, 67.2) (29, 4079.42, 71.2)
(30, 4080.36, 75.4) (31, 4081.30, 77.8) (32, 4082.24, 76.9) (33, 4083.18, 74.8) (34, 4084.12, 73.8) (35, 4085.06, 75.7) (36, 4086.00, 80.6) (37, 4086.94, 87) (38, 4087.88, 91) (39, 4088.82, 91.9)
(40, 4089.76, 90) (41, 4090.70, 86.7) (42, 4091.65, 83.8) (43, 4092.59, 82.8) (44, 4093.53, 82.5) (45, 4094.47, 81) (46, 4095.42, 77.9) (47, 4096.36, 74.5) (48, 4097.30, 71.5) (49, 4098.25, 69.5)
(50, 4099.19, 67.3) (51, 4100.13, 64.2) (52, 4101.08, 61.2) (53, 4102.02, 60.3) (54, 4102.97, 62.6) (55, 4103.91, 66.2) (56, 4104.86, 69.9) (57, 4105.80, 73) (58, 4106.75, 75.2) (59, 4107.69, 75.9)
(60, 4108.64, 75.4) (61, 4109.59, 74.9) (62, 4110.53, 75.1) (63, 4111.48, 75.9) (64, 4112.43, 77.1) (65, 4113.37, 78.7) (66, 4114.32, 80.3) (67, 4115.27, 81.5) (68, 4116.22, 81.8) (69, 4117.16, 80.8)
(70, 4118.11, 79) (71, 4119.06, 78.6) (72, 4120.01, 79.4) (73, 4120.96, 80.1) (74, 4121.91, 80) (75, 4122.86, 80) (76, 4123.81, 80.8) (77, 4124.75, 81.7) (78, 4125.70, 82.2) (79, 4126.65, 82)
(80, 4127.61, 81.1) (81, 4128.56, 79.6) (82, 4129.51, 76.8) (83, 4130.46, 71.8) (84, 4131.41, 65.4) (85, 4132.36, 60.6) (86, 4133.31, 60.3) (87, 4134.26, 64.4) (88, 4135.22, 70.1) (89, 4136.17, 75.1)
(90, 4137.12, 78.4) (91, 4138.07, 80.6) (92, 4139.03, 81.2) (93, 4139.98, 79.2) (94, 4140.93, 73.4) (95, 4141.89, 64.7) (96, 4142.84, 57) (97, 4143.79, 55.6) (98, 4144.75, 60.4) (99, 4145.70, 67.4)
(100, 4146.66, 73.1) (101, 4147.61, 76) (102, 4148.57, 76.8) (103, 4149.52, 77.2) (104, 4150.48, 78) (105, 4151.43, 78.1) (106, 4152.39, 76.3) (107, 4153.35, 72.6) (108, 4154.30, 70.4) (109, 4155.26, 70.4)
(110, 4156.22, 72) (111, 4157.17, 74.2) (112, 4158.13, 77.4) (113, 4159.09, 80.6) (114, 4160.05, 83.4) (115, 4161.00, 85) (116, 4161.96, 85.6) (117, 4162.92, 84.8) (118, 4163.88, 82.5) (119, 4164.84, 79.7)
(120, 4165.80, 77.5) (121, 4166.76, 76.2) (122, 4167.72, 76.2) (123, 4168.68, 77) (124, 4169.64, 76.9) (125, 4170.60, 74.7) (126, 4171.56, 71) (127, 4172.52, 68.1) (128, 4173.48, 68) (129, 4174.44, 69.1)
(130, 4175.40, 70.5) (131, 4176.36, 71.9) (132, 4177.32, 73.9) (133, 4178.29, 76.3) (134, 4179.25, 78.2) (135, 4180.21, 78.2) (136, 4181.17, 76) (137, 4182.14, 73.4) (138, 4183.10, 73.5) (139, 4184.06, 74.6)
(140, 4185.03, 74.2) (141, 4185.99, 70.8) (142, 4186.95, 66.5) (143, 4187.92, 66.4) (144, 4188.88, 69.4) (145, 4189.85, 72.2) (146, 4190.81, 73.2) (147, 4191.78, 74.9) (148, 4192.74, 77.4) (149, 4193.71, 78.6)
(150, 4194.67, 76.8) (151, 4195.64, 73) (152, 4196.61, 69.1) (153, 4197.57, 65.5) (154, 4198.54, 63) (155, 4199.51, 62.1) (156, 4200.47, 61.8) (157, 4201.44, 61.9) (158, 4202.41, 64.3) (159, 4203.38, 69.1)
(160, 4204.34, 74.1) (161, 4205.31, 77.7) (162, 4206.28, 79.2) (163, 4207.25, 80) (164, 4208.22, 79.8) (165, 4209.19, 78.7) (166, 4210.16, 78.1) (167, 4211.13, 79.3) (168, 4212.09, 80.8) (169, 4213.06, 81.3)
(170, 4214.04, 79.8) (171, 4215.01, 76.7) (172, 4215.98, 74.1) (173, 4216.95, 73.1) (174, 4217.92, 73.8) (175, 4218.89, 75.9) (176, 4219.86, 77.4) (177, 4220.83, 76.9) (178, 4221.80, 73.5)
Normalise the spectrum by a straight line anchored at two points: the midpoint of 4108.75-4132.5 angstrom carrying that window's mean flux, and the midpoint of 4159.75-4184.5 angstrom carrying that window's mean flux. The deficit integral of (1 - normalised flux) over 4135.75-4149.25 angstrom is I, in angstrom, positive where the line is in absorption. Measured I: 1.0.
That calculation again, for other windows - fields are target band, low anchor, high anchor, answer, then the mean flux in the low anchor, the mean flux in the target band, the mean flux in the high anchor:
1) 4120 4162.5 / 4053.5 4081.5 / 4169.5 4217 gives -2.65 angstrom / 66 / 74.6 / 73.1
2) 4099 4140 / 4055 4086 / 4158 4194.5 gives -2.17 angstrom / 67.1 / 74.7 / 75.4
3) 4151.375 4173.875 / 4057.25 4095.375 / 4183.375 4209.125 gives -1.61 angstrom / 71.5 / 76.6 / 71.5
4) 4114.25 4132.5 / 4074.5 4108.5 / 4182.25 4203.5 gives -1.29 angstrom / 74.7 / 78.4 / 70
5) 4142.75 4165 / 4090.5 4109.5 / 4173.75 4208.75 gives -0.80 angstrom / 72.9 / 75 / 72.1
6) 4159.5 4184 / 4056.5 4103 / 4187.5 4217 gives -1.22 angstrom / 70.8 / 76.3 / 73.3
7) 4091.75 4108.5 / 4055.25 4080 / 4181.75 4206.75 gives -1.38 angstrom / 64.9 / 71.9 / 70.9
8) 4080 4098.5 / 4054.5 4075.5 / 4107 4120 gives -2.38 angstrom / 64.5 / 80.4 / 78.1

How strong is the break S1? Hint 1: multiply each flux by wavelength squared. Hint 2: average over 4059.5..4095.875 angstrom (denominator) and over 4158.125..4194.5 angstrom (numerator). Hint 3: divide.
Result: 1.1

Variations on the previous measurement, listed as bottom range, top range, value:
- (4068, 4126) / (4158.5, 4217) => 1.04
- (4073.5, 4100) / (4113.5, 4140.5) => 1.02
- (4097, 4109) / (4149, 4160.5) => 1.14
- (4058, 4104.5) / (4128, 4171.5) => 1.08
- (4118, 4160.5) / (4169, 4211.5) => 1.00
